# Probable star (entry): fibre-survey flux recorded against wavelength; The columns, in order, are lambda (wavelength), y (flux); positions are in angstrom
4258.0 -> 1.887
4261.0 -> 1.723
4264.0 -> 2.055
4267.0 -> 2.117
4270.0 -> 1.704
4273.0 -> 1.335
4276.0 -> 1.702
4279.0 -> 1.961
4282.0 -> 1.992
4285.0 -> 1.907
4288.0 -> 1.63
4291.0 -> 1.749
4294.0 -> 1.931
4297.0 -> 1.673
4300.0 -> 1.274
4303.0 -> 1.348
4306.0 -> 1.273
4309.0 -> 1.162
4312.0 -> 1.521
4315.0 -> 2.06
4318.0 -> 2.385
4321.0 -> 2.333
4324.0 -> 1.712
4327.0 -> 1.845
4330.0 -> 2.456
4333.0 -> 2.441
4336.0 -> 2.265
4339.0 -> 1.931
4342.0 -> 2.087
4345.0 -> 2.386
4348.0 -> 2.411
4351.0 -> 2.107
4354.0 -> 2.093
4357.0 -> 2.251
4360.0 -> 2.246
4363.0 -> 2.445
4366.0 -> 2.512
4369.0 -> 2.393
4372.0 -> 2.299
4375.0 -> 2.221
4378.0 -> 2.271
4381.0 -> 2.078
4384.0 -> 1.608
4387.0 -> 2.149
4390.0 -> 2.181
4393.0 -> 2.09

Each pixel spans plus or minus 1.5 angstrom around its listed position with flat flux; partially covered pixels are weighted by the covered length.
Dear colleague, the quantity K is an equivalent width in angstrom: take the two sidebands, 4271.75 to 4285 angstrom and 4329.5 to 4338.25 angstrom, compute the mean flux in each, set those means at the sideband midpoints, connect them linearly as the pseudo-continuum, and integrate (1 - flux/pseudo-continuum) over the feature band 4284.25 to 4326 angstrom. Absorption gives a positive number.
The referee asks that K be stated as 6.87 angstrom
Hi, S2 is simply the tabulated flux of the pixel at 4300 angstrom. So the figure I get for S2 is 1.274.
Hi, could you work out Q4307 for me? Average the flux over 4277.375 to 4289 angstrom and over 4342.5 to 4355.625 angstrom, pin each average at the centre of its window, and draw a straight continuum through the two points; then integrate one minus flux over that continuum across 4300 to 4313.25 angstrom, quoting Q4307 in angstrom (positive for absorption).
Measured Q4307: 4.6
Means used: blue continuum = 1.88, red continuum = 2.24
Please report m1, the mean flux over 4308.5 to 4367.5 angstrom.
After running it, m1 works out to 2.15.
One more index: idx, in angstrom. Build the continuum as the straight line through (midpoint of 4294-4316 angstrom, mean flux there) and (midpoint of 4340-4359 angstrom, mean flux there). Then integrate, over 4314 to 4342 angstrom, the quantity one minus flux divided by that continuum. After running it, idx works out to -4.5 angstrom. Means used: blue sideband 1.49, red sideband 2.22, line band 2.16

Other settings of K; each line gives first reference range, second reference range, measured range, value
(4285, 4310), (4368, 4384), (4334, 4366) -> -4.4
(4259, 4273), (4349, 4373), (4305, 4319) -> 2.7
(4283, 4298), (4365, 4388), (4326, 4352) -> -2.7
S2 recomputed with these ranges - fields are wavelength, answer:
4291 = 1.749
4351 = 2.107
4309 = 1.162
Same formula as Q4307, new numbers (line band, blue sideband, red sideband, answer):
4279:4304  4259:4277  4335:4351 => 2.6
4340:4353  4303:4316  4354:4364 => -1.0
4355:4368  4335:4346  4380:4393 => -1.7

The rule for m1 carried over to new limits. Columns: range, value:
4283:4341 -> 1.84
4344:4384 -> 2.26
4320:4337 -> 2.17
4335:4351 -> 2.2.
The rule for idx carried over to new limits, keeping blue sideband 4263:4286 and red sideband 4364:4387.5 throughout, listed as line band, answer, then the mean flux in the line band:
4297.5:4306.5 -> 2.8 angstrom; 1.34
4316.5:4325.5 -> -0.6 angstrom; 2.14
